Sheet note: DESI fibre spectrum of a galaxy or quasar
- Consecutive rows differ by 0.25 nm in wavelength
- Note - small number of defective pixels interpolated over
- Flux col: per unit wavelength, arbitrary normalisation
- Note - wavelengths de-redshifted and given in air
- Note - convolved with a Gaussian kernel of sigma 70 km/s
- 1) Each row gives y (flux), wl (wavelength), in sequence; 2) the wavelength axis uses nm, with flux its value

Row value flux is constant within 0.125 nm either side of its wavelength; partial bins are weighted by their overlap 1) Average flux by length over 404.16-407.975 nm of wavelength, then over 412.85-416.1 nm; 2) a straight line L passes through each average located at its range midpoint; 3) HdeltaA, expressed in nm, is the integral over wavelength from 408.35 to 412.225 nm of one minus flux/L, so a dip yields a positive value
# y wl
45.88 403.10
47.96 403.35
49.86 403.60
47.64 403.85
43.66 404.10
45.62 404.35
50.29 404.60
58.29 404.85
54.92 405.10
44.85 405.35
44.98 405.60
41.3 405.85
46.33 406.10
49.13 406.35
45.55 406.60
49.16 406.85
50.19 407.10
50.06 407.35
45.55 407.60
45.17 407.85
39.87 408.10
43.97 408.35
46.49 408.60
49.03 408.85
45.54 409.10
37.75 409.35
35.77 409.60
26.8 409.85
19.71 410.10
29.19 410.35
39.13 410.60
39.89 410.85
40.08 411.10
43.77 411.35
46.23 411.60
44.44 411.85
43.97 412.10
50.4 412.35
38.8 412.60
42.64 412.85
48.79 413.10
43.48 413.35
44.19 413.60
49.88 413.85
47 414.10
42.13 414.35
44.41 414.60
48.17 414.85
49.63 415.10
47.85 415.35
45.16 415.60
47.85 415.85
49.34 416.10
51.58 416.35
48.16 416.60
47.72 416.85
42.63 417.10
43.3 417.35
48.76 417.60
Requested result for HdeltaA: 0.65 nm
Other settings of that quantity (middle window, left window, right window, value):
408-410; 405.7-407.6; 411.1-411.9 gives 0.23 nm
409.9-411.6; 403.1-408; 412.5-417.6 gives 0.41 nm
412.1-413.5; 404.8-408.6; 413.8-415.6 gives 0.06 nm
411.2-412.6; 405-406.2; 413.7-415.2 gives 0.05 nm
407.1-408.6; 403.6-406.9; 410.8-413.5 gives 0.03 nm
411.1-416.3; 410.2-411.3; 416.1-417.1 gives -0.38 nm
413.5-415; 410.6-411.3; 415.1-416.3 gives -0.01 nm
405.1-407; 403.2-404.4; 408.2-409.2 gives 0.00 nm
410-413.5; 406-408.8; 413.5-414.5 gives 0.39 nm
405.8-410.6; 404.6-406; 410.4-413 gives 0.45 nm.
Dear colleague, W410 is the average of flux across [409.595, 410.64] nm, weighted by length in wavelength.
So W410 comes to 28.7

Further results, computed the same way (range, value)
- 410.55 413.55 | 43.6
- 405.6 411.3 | 41.7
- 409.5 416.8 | 43.1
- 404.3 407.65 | 48.4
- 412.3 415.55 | 45.8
